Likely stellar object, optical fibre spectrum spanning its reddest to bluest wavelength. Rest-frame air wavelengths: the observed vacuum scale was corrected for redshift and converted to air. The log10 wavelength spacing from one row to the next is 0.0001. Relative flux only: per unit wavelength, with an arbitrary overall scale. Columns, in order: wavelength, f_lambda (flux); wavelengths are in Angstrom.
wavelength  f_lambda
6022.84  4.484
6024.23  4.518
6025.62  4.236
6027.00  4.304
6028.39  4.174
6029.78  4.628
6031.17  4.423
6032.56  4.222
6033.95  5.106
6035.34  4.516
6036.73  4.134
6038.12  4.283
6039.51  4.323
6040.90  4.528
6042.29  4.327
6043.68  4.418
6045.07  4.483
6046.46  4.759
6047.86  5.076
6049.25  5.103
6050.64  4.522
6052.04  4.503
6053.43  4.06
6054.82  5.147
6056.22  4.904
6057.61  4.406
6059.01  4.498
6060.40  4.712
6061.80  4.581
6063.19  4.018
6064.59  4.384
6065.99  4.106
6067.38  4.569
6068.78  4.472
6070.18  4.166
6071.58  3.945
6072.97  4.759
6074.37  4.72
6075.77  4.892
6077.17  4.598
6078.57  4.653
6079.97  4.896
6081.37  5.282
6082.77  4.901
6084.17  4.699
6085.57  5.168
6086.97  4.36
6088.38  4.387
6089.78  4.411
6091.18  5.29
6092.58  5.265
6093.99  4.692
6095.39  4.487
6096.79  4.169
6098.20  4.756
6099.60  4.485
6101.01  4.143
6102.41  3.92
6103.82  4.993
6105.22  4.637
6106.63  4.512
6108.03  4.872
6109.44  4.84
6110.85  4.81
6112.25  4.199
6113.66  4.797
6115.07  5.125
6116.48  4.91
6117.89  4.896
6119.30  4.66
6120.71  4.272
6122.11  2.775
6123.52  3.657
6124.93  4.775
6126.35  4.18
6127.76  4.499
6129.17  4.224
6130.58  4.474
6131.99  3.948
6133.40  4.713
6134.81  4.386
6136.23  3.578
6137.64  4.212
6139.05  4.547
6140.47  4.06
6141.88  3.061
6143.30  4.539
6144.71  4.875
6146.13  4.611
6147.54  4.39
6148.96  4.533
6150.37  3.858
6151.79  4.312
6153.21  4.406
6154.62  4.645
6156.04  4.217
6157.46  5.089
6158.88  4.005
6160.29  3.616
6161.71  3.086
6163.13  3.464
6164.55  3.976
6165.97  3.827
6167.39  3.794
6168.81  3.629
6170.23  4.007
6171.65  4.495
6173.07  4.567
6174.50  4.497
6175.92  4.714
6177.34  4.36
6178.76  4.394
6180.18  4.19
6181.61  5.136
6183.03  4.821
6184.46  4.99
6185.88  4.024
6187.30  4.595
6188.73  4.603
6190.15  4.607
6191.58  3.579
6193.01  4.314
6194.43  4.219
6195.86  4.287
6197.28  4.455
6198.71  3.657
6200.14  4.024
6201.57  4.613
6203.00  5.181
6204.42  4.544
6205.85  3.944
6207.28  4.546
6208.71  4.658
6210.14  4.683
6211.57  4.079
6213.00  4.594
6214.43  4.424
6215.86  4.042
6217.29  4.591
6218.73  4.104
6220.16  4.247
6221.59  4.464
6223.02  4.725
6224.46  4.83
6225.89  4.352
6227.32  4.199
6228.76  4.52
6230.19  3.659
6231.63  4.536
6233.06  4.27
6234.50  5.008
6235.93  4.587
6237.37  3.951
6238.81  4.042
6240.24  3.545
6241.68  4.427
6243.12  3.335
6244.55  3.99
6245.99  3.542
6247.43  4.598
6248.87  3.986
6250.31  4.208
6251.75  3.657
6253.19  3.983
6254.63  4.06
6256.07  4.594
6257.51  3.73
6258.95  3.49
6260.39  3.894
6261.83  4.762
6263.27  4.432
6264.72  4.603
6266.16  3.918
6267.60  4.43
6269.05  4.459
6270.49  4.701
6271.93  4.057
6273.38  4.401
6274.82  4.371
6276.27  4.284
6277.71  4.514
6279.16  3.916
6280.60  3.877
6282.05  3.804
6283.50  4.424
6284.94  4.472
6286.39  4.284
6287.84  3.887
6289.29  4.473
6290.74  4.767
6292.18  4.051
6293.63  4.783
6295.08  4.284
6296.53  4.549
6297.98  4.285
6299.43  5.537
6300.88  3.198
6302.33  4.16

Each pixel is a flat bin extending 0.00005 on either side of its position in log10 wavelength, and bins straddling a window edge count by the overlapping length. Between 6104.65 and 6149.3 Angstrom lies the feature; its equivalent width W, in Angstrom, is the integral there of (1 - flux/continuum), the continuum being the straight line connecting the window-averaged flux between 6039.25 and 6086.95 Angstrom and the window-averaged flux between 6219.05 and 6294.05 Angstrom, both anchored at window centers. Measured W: 0.9 Angstrom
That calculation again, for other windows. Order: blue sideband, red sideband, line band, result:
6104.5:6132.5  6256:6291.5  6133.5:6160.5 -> 0.84 Angstrom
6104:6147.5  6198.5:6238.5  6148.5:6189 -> 1.21 Angstrom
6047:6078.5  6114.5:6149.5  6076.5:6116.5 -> -2.34 Angstrom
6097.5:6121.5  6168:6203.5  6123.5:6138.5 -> 0.96 Angstrom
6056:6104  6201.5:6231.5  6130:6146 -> 1.02 Angstrom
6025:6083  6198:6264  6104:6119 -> -1.09 Angstrom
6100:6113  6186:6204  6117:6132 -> 0.90 Angstrom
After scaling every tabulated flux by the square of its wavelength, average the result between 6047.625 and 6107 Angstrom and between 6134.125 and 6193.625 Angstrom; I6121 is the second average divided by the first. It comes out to 0.9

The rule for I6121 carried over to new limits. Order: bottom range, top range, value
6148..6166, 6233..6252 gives 1.03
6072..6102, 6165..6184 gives 0.95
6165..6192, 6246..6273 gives 0.98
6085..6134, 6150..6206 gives 0.97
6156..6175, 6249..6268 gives 1.06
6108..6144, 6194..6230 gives 1.04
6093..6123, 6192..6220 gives 0.99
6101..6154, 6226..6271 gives 0.99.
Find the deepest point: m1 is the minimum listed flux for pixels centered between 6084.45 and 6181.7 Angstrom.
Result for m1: 2.775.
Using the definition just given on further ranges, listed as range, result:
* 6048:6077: 3.945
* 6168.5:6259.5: 3.335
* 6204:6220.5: 3.944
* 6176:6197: 3.579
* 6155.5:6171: 3.086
